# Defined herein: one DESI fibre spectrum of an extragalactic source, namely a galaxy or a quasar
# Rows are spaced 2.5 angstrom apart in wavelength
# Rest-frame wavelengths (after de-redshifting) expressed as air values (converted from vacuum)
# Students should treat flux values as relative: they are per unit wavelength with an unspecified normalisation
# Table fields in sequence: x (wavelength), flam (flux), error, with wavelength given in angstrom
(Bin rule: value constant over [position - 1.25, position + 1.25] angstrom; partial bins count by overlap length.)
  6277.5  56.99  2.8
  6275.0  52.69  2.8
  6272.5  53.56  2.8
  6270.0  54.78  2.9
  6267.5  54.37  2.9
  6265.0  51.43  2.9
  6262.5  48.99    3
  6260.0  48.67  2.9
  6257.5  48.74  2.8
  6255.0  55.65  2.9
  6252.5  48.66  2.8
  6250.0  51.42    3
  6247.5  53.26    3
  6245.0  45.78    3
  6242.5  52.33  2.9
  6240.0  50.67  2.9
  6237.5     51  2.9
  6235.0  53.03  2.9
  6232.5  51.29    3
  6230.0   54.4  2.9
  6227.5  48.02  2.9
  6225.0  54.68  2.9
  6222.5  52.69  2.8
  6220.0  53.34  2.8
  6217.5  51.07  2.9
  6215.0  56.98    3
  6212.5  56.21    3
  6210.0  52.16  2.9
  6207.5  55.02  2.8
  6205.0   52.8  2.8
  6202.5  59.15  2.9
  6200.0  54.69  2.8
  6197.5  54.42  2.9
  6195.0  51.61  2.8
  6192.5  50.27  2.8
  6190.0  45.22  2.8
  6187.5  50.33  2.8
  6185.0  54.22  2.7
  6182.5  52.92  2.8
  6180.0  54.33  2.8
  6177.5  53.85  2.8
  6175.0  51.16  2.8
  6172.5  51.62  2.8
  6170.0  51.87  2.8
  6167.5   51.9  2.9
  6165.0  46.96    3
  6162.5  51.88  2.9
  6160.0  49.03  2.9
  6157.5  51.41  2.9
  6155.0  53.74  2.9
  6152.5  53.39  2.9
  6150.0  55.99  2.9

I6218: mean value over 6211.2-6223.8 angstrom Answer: 54.1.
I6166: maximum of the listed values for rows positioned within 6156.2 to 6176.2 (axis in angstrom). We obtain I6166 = 51.9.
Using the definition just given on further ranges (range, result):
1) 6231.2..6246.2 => 53.03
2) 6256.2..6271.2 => 54.78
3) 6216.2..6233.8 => 54.68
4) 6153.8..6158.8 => 53.74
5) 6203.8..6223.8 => 56.98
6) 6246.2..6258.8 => 55.65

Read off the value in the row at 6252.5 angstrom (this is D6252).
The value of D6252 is 48.66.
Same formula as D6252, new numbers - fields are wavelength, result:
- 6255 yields 55.65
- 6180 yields 54.33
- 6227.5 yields 48.02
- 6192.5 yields 50.27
